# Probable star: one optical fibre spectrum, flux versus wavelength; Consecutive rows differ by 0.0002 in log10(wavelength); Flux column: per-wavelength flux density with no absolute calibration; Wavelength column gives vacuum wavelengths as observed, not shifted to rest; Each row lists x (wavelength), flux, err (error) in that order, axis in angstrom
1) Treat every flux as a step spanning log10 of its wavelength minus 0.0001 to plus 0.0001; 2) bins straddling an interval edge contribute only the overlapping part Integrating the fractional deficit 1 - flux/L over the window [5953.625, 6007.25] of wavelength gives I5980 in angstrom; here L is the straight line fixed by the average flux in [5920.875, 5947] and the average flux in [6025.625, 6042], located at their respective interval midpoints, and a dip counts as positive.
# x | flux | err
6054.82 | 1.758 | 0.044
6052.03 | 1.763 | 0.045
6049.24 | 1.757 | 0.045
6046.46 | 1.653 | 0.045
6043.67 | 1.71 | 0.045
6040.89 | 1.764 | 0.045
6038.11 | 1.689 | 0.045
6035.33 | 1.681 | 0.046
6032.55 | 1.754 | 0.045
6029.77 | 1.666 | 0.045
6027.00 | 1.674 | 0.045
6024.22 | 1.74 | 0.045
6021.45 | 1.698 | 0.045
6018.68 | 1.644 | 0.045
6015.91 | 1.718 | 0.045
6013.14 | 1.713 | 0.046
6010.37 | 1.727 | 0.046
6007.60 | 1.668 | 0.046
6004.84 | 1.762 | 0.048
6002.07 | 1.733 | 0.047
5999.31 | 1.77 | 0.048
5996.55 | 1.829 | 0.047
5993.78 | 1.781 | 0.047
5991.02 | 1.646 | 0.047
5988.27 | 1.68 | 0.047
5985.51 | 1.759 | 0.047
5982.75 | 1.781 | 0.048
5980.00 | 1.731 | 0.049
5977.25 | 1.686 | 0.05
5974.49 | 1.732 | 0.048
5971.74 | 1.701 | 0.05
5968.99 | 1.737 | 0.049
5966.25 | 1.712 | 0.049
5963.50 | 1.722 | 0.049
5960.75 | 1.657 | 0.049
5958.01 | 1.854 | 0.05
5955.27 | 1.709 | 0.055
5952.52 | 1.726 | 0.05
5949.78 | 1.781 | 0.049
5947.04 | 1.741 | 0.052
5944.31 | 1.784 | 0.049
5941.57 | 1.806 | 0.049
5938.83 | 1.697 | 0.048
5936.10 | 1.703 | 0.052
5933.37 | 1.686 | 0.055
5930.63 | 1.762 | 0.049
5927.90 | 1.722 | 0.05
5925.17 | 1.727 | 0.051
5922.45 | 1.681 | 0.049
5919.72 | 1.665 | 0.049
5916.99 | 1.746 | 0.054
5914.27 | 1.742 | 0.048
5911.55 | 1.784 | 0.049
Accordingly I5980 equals -0.5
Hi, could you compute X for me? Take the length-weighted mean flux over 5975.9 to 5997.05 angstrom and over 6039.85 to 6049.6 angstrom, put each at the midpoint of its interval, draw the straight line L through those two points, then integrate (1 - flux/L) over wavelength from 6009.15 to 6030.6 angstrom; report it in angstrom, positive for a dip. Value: 0.3 angstrom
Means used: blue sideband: 1.73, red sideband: 1.72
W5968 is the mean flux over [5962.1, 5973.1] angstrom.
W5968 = 1.72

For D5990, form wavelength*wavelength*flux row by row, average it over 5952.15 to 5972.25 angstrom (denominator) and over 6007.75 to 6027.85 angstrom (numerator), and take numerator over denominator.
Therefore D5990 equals 1.00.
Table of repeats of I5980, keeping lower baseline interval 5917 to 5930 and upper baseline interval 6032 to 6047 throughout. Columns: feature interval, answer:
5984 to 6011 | -0.4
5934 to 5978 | -0.7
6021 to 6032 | 0.1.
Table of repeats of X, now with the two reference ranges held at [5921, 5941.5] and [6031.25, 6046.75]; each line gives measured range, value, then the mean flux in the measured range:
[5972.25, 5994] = -0.1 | 1.72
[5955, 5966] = -0.1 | 1.74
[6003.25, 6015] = 0.0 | 1.72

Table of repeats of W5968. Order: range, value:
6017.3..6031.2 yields 1.69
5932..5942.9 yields 1.72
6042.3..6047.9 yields 1.68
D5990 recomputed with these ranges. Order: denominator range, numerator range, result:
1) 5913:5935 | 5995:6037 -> 1.03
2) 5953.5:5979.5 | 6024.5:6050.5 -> 1.01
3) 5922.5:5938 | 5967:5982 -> 1.02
